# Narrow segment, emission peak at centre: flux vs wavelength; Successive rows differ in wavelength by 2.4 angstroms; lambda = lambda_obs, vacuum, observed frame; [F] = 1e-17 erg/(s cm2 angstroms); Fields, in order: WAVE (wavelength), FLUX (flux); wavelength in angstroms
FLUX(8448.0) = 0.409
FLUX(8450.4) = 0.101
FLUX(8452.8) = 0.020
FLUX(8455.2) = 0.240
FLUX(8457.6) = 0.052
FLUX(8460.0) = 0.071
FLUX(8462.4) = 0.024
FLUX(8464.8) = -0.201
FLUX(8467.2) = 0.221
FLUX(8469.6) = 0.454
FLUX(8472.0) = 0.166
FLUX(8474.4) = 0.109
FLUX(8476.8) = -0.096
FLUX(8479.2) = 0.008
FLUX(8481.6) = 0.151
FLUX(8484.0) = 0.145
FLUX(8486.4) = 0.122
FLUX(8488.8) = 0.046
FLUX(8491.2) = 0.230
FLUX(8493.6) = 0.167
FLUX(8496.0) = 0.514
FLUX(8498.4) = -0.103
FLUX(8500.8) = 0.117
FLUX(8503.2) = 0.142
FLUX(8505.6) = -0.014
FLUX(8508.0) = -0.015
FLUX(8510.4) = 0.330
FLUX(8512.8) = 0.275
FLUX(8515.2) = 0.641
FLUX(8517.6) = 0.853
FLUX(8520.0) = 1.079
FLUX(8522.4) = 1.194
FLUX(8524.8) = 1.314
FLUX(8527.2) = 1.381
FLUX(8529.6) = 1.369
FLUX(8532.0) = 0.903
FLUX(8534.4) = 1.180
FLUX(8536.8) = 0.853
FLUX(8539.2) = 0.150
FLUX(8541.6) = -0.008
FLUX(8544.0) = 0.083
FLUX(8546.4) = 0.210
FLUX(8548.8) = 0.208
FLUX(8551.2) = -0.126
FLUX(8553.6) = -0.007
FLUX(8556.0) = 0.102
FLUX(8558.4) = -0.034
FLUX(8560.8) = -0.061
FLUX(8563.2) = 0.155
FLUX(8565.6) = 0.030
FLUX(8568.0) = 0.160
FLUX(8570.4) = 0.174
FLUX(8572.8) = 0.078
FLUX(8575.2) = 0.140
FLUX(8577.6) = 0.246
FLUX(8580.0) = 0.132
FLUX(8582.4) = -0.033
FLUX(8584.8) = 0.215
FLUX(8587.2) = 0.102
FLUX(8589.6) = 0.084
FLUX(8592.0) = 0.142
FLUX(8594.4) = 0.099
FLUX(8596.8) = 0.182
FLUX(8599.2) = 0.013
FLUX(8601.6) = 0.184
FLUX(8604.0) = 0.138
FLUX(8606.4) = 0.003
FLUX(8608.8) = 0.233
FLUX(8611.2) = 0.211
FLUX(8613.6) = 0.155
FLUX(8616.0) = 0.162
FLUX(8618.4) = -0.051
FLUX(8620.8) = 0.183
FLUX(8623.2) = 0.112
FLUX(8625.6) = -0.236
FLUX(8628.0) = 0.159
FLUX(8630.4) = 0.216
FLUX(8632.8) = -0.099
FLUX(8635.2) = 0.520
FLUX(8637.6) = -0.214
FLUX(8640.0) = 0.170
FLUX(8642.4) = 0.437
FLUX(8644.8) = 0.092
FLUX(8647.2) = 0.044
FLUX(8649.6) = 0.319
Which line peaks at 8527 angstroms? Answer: [O II]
